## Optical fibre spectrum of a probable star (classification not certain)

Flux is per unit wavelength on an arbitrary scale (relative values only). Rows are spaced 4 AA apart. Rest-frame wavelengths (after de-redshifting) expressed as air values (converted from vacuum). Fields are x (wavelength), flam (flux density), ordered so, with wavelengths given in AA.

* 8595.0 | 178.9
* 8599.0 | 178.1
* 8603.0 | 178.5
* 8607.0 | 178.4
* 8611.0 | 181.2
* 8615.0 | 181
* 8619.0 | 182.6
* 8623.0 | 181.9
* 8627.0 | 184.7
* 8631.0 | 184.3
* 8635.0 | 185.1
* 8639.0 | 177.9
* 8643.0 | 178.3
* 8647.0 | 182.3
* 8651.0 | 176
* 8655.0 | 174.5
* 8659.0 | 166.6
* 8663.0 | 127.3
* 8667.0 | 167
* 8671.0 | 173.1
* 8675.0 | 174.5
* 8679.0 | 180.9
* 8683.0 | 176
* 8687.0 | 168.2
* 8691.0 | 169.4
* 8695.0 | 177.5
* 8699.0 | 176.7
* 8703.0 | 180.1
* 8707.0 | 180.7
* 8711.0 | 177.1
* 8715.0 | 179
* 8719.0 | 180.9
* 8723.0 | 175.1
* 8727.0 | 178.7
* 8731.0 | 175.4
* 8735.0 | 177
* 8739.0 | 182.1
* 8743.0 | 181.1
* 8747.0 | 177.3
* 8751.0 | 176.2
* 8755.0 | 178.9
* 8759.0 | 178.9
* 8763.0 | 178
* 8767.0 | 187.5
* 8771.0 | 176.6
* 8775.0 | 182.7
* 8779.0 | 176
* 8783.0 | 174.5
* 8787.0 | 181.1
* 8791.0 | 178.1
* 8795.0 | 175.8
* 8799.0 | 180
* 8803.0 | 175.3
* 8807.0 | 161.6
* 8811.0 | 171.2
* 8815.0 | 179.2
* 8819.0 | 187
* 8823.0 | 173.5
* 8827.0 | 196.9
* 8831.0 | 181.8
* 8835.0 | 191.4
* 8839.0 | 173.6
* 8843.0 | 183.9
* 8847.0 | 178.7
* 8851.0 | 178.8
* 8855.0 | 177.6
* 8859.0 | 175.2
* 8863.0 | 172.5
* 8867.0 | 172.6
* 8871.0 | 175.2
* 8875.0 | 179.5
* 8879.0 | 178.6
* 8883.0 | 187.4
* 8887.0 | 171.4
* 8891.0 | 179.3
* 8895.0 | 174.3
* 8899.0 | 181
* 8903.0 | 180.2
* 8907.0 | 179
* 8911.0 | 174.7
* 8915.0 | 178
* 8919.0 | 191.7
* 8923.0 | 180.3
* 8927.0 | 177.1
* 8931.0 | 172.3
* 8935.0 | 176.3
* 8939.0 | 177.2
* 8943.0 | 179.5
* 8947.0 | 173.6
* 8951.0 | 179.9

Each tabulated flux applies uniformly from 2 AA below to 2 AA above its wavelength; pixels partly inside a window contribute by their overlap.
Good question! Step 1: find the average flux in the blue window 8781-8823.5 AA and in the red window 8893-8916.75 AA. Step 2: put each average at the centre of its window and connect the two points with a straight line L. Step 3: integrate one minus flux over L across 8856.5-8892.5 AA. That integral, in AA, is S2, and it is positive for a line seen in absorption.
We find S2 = 0.1 AA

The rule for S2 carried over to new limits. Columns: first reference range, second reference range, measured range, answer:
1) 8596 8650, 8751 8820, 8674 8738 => 0.9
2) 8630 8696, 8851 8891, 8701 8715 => -0.5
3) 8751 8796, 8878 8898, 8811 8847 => -0.8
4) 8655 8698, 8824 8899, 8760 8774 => -0.6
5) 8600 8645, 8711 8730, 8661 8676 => 1.7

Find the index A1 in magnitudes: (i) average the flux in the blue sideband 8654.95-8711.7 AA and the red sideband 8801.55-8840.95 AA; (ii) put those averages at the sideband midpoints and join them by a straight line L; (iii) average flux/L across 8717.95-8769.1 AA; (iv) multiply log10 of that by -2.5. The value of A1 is -0.03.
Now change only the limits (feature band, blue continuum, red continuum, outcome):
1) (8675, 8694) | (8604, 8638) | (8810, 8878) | 0.046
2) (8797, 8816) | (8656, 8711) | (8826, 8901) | 0.021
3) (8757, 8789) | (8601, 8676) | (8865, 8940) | -0.015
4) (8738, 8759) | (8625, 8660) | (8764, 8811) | -0.008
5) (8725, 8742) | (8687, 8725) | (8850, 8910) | -0.009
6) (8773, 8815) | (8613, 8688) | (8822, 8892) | 0.014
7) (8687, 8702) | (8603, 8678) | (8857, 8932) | 0.012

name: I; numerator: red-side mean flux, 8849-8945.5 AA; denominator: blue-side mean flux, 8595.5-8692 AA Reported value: 1.01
